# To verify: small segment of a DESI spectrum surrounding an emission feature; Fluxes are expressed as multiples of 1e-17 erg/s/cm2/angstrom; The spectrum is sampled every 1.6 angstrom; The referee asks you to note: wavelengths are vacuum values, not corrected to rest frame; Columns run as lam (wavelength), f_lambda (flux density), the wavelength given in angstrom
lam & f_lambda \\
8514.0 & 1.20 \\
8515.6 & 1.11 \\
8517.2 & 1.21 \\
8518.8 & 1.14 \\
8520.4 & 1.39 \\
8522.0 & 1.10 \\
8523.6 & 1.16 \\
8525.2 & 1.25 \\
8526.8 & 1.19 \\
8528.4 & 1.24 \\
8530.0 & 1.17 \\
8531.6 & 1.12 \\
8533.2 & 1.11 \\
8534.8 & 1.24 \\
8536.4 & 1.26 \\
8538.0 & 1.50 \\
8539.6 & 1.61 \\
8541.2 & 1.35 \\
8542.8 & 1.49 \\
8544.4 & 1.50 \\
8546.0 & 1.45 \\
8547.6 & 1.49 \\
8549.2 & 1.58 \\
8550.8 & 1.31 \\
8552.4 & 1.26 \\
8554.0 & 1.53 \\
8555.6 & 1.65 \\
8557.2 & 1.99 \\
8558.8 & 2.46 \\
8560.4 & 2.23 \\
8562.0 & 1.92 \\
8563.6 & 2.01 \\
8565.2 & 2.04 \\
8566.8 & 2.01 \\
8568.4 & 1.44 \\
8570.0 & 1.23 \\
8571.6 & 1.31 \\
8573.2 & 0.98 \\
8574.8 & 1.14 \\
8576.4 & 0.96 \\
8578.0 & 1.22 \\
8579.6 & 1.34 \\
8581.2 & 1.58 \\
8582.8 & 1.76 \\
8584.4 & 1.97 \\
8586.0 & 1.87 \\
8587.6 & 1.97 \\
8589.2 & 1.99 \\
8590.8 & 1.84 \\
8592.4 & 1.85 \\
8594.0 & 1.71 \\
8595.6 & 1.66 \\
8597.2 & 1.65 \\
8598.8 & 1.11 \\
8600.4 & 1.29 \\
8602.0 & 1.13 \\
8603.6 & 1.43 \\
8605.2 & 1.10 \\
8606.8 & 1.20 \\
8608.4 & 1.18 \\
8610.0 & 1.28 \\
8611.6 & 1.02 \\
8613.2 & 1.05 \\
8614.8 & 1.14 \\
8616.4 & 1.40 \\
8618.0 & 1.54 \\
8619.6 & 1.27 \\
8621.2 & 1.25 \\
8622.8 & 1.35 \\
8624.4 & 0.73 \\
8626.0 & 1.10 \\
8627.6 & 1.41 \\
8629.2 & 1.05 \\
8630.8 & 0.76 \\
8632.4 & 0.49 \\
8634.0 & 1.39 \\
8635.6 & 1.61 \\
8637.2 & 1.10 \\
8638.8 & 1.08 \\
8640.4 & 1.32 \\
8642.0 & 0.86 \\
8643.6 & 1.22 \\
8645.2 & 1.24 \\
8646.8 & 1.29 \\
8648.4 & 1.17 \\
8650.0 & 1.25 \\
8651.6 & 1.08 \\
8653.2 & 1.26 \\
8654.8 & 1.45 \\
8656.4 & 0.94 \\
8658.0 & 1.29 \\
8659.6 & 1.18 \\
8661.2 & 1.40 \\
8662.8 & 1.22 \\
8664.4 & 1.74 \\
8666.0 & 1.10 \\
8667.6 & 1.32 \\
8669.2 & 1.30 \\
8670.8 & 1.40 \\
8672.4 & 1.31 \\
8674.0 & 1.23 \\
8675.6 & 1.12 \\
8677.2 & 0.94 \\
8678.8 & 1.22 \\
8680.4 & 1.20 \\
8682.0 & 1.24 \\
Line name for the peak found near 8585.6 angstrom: [N II] 6583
